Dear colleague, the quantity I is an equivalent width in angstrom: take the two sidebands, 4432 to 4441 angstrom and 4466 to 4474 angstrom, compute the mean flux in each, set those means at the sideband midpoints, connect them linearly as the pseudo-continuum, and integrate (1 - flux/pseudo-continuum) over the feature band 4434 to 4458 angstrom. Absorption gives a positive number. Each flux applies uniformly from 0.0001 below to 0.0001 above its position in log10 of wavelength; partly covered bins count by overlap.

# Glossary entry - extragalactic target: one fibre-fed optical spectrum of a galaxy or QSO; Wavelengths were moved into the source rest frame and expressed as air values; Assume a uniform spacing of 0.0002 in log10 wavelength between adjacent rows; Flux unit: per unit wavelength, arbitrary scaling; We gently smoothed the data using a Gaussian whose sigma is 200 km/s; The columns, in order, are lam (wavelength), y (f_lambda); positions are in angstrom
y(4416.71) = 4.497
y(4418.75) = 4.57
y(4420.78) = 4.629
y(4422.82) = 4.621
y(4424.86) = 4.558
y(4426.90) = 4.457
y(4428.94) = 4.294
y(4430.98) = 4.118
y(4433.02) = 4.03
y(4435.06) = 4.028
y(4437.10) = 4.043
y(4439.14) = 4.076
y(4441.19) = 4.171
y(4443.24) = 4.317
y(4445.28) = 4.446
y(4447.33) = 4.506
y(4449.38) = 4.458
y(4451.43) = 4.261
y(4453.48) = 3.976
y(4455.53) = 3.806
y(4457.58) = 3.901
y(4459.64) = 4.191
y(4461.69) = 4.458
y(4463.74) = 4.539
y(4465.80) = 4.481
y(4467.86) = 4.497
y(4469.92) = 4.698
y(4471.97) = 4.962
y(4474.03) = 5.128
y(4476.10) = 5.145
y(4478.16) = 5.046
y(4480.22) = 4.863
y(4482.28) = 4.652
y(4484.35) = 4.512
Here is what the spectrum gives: 0.43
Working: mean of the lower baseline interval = 4.06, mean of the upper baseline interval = 4.75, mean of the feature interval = 4.17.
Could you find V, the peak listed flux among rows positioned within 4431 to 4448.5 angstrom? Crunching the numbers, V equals 4.506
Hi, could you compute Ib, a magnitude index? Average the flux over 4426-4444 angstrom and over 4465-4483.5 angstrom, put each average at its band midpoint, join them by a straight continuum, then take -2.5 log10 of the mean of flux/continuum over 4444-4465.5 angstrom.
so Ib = 0.06 mag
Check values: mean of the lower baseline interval 4.17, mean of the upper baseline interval 4.83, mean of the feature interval 4.26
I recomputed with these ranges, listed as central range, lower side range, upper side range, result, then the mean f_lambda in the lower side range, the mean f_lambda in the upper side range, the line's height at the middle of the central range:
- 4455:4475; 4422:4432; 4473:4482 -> 1.6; 4.4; 5.01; 4.86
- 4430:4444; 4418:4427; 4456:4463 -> 1.0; 4.58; 4.17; 4.42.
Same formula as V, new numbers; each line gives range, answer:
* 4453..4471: 4.698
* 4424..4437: 4.558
